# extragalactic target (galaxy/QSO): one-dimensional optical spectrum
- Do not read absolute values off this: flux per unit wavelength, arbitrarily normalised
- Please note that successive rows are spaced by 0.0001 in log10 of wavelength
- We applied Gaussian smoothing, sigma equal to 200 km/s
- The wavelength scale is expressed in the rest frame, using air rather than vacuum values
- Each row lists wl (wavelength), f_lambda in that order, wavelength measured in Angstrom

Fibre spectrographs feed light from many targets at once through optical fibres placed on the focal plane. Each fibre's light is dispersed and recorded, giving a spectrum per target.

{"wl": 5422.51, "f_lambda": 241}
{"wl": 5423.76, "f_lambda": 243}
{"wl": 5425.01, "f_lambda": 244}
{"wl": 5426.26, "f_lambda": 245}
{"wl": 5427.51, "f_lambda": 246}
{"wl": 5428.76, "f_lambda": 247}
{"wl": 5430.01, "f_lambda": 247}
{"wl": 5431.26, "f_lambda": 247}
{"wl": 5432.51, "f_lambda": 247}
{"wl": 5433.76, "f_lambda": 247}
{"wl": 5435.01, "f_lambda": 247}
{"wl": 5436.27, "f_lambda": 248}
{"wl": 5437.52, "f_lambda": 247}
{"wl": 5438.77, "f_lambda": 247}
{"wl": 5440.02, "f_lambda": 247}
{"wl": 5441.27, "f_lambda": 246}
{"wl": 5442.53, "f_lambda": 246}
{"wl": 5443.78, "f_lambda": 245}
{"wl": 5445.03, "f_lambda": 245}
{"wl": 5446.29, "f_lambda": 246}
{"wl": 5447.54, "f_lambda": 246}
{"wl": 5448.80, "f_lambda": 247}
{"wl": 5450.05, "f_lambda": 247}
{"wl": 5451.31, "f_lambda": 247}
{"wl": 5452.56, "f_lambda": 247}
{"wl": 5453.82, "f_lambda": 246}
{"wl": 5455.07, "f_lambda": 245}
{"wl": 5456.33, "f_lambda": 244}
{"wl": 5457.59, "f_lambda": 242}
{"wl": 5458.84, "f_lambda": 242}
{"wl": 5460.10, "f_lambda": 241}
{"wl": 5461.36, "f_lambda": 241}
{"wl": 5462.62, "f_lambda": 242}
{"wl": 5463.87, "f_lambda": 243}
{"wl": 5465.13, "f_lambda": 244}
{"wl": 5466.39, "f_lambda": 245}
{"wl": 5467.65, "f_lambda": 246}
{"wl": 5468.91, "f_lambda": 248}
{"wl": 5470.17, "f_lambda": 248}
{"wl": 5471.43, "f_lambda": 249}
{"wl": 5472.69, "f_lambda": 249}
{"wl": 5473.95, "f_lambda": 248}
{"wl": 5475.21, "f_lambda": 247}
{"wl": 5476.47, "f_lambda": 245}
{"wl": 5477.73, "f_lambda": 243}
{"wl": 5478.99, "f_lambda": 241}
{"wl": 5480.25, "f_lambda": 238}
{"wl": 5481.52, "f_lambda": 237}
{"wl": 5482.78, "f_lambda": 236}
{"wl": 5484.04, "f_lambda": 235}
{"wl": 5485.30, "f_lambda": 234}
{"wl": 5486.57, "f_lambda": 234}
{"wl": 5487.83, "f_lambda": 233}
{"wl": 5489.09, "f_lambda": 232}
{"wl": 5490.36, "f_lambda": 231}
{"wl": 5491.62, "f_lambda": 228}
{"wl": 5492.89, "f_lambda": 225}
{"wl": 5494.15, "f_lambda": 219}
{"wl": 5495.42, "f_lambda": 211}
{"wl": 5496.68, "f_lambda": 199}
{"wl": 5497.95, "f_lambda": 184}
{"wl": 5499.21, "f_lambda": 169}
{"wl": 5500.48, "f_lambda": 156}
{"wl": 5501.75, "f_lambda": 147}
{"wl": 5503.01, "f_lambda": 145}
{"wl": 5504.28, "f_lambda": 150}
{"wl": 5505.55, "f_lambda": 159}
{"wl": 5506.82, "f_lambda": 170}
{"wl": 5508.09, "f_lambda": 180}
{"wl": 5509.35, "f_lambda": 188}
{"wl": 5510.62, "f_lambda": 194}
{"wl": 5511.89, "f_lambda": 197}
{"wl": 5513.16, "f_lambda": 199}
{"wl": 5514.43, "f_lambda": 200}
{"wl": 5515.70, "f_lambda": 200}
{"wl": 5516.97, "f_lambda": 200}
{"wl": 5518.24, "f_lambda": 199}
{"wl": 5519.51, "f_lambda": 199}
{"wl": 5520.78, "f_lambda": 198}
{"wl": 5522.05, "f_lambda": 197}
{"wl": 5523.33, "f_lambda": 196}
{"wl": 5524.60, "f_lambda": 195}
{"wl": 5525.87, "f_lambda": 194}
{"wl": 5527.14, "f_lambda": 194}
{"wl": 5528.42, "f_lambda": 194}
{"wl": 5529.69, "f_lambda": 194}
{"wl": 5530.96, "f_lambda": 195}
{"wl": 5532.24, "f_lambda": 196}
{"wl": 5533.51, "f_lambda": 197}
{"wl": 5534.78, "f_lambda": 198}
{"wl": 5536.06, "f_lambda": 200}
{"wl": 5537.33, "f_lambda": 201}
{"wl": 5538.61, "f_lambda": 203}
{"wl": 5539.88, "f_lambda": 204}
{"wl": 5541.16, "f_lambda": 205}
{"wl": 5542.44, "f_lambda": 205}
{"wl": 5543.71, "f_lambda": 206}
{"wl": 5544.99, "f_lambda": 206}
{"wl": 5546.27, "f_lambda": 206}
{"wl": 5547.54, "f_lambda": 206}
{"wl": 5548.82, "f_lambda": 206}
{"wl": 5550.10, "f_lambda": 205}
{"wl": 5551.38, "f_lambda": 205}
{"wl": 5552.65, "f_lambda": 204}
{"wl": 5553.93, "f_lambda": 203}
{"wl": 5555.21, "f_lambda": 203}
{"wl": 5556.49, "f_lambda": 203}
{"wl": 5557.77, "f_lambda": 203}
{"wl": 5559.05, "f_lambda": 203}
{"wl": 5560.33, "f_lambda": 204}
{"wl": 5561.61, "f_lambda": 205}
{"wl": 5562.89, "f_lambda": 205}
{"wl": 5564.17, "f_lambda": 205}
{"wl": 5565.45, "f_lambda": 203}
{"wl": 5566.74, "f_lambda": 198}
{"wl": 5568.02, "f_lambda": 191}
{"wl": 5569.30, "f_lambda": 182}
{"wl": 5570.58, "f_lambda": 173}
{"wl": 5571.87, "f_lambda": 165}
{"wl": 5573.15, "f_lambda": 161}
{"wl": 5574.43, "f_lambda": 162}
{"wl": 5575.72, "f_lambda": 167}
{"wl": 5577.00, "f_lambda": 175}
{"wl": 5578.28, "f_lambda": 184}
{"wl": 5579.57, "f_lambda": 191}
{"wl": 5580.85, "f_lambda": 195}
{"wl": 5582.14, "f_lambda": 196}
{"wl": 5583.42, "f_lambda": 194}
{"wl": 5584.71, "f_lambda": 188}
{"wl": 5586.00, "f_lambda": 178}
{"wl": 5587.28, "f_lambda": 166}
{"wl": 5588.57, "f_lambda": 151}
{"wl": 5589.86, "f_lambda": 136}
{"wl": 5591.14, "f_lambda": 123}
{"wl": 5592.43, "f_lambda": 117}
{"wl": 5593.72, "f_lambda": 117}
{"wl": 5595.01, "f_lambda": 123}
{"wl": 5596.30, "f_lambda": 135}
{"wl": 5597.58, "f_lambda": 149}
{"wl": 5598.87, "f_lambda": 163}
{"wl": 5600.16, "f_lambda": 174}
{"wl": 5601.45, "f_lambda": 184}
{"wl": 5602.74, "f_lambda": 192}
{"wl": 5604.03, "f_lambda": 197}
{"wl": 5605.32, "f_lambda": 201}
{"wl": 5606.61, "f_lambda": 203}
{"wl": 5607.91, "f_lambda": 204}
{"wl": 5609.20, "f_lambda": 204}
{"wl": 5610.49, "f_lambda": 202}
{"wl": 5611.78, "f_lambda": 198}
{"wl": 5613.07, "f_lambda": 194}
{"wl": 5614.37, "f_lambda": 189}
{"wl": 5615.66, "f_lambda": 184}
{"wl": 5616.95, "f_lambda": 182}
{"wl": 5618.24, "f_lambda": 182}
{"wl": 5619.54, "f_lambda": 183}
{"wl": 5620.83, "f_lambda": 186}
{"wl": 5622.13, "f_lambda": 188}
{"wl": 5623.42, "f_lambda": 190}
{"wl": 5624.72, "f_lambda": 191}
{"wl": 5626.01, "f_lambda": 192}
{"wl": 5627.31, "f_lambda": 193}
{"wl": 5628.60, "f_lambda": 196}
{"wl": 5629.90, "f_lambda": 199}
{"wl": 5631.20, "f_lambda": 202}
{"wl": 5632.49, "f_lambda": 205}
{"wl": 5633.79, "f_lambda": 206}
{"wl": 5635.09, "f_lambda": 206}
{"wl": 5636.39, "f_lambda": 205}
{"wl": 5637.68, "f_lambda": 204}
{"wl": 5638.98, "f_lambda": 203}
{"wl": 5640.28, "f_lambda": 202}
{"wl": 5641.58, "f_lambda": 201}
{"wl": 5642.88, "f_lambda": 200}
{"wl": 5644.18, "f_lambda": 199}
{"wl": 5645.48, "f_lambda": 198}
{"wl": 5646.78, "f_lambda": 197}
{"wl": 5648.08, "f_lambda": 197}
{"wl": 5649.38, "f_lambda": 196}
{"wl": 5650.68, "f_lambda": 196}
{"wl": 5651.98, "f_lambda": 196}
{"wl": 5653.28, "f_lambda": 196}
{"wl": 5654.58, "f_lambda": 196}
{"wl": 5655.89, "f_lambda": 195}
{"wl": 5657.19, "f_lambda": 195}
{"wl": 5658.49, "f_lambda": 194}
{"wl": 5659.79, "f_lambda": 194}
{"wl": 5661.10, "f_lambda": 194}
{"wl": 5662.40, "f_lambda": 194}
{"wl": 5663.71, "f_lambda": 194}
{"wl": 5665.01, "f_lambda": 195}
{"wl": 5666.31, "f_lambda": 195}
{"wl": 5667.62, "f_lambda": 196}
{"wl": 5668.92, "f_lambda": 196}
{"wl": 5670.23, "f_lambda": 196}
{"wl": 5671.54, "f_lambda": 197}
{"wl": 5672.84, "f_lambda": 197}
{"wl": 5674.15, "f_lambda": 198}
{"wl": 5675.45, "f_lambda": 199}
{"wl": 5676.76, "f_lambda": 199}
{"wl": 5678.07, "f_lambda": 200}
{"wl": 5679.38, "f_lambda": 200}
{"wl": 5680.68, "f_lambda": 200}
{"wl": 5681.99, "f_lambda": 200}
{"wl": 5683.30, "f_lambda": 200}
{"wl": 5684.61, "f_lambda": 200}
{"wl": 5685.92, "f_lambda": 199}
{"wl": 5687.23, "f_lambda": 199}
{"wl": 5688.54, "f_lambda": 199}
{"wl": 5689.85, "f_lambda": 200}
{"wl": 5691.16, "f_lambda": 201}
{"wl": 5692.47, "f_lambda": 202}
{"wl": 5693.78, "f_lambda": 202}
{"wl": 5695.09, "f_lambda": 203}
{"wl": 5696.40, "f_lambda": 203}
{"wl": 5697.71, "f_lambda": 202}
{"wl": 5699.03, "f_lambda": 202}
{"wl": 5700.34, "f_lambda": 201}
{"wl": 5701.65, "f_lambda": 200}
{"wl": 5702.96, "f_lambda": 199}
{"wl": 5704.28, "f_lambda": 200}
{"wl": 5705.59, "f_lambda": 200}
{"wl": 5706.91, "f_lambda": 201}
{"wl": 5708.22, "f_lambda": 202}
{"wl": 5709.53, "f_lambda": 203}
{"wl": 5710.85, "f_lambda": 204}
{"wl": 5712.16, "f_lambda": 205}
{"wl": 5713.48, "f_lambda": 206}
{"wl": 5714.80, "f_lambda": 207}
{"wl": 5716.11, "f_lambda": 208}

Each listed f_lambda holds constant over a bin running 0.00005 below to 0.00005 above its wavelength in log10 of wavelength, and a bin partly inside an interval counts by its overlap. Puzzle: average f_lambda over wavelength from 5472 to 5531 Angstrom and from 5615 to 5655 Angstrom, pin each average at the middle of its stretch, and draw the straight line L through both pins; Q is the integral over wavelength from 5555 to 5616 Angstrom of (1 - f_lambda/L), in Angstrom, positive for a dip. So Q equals 6.0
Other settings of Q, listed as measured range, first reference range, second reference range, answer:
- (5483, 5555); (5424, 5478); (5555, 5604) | 3.1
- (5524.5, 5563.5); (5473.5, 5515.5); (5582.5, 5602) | -4.7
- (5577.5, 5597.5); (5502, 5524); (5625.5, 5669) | 3.4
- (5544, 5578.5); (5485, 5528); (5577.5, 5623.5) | -1.8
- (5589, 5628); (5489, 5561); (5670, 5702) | 4.4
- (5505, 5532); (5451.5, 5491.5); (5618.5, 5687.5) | 4.4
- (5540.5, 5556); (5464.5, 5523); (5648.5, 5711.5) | 0.2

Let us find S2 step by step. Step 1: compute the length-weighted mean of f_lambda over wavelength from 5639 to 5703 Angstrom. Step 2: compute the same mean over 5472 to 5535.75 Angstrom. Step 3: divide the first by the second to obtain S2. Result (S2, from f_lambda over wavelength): 0.97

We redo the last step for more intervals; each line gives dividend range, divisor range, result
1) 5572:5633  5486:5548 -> 0.91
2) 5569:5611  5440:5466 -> 0.70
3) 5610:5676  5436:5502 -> 0.83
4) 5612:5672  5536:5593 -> 1.04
